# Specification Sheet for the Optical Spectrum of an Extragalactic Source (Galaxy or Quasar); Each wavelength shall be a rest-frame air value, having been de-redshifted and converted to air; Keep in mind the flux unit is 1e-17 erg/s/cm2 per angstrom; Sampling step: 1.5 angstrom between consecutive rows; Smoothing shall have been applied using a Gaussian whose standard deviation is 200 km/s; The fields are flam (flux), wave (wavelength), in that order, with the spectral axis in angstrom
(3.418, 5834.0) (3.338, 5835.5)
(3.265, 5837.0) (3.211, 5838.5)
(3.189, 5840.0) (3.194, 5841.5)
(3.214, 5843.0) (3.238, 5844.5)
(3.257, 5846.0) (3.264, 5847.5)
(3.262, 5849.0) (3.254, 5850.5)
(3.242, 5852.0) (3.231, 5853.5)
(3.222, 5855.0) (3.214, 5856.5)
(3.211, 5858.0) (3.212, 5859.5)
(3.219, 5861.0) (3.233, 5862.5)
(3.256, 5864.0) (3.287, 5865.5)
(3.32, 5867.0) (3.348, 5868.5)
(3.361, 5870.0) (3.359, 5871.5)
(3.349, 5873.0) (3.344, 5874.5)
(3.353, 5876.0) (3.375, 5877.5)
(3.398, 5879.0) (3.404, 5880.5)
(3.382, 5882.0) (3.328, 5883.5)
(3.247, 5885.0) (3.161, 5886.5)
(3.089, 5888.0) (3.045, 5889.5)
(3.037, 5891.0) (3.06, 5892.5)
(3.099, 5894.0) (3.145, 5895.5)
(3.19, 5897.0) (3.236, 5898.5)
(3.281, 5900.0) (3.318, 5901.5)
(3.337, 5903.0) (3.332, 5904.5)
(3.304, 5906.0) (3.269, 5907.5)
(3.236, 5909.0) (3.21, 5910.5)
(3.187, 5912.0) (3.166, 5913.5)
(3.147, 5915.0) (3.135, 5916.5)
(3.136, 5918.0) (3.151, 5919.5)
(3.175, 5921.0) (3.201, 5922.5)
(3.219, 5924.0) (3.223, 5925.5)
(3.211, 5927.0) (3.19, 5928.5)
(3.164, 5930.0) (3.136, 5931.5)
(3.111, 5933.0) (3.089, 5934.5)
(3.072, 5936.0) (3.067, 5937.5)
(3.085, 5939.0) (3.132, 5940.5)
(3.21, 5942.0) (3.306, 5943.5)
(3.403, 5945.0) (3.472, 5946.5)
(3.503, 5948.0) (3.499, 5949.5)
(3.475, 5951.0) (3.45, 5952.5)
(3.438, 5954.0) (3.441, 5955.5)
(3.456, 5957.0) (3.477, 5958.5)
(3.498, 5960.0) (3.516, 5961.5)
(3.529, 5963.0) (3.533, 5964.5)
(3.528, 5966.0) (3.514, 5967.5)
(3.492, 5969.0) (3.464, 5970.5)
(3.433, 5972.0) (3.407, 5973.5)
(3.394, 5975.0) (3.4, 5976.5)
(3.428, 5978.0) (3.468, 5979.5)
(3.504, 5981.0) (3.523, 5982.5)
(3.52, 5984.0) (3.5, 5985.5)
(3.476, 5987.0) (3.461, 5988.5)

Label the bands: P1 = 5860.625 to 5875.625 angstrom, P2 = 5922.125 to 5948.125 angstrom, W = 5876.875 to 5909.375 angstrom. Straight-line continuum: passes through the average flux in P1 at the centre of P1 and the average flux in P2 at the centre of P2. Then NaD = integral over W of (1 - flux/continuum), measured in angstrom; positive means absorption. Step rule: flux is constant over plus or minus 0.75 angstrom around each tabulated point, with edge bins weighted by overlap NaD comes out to 0.3 angstrom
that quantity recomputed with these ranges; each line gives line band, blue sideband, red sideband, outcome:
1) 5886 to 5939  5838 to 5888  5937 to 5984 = 2.79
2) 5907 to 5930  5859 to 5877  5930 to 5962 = 0.88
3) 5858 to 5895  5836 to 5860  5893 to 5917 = -0.36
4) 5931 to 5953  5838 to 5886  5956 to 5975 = 1.09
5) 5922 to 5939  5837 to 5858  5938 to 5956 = 0.97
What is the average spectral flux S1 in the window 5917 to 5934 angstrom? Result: 3.17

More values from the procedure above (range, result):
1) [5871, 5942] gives 3.21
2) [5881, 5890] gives 3.22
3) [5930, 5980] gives 3.37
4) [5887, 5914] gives 3.2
